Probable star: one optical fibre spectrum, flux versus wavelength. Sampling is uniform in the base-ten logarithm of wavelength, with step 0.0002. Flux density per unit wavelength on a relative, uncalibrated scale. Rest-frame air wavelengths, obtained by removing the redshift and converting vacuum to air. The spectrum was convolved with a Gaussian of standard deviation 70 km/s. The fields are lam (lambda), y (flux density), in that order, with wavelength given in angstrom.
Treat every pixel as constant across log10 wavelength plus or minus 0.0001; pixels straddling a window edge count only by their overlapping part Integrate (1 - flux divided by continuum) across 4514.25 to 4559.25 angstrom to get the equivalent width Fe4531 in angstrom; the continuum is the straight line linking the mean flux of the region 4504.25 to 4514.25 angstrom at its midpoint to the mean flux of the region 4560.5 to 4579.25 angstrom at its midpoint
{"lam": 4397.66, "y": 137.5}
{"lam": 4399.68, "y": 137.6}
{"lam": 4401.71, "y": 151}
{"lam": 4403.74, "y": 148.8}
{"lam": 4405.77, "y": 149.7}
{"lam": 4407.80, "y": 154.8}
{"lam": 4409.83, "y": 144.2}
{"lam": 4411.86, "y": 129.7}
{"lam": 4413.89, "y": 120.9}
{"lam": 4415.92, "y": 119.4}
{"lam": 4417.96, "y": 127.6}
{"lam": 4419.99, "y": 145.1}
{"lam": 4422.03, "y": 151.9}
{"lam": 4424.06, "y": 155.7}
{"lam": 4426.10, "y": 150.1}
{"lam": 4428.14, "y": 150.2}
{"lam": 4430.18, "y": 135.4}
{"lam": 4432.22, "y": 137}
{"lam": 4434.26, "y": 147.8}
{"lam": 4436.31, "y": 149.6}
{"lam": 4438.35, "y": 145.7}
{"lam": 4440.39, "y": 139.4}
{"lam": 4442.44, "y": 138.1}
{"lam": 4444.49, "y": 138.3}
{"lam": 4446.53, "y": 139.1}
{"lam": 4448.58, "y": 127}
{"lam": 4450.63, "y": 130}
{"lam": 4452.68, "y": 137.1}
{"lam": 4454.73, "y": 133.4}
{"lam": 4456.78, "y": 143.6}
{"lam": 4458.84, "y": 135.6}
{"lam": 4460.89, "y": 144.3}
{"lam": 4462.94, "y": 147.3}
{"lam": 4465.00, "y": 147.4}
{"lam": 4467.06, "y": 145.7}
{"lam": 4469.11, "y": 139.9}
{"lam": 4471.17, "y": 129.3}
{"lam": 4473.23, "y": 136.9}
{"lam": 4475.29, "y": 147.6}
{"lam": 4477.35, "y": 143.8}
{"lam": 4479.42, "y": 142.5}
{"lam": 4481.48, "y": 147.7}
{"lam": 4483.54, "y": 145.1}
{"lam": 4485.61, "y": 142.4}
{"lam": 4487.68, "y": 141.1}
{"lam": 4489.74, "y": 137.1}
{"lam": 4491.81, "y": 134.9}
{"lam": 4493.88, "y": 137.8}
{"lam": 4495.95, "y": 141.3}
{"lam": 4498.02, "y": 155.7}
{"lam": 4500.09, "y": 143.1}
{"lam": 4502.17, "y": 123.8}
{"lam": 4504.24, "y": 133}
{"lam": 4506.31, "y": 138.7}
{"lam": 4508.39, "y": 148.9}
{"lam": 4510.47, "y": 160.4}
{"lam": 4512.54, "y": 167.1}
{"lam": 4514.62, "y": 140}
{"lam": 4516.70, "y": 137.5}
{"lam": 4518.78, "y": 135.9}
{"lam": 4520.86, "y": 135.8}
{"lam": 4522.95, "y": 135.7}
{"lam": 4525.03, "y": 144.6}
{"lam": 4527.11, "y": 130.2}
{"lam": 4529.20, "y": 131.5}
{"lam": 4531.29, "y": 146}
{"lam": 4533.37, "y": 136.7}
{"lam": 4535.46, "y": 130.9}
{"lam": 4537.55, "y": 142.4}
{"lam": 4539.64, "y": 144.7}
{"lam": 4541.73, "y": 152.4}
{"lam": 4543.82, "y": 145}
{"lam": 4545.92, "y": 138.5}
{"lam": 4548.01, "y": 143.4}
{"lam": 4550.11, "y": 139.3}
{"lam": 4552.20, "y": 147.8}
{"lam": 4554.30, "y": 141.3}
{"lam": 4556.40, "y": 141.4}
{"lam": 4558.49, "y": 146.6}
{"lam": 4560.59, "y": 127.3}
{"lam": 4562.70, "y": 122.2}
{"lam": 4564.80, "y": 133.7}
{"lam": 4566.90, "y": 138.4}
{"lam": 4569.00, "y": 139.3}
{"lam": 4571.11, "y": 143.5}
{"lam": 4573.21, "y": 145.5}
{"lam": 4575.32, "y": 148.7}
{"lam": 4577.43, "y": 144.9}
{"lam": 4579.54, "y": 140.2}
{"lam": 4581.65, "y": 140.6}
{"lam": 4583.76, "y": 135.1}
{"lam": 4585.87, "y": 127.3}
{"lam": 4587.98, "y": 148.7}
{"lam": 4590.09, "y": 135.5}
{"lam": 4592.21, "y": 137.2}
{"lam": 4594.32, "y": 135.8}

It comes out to 1.5 angstrom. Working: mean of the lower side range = 151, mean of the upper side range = 139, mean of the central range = 140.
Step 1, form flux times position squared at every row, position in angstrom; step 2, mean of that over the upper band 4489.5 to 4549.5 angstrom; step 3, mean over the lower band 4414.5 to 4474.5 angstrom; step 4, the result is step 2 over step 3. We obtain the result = 1.04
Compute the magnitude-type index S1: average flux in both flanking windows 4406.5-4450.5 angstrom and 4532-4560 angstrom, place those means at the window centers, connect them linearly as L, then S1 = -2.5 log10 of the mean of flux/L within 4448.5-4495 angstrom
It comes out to 0.01 mag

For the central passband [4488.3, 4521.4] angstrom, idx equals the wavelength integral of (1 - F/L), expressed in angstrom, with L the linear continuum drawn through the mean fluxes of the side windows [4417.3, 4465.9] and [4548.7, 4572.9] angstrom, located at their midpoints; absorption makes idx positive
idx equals -0.5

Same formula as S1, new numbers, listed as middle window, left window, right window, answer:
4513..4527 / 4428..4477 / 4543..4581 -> 0.01 mag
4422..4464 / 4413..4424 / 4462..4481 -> -0.02 mag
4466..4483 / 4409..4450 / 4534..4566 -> -0.02 mag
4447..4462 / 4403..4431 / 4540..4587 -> 0.04 mag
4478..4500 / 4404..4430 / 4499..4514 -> 0.01 mag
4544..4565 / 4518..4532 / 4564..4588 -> 0.00 mag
